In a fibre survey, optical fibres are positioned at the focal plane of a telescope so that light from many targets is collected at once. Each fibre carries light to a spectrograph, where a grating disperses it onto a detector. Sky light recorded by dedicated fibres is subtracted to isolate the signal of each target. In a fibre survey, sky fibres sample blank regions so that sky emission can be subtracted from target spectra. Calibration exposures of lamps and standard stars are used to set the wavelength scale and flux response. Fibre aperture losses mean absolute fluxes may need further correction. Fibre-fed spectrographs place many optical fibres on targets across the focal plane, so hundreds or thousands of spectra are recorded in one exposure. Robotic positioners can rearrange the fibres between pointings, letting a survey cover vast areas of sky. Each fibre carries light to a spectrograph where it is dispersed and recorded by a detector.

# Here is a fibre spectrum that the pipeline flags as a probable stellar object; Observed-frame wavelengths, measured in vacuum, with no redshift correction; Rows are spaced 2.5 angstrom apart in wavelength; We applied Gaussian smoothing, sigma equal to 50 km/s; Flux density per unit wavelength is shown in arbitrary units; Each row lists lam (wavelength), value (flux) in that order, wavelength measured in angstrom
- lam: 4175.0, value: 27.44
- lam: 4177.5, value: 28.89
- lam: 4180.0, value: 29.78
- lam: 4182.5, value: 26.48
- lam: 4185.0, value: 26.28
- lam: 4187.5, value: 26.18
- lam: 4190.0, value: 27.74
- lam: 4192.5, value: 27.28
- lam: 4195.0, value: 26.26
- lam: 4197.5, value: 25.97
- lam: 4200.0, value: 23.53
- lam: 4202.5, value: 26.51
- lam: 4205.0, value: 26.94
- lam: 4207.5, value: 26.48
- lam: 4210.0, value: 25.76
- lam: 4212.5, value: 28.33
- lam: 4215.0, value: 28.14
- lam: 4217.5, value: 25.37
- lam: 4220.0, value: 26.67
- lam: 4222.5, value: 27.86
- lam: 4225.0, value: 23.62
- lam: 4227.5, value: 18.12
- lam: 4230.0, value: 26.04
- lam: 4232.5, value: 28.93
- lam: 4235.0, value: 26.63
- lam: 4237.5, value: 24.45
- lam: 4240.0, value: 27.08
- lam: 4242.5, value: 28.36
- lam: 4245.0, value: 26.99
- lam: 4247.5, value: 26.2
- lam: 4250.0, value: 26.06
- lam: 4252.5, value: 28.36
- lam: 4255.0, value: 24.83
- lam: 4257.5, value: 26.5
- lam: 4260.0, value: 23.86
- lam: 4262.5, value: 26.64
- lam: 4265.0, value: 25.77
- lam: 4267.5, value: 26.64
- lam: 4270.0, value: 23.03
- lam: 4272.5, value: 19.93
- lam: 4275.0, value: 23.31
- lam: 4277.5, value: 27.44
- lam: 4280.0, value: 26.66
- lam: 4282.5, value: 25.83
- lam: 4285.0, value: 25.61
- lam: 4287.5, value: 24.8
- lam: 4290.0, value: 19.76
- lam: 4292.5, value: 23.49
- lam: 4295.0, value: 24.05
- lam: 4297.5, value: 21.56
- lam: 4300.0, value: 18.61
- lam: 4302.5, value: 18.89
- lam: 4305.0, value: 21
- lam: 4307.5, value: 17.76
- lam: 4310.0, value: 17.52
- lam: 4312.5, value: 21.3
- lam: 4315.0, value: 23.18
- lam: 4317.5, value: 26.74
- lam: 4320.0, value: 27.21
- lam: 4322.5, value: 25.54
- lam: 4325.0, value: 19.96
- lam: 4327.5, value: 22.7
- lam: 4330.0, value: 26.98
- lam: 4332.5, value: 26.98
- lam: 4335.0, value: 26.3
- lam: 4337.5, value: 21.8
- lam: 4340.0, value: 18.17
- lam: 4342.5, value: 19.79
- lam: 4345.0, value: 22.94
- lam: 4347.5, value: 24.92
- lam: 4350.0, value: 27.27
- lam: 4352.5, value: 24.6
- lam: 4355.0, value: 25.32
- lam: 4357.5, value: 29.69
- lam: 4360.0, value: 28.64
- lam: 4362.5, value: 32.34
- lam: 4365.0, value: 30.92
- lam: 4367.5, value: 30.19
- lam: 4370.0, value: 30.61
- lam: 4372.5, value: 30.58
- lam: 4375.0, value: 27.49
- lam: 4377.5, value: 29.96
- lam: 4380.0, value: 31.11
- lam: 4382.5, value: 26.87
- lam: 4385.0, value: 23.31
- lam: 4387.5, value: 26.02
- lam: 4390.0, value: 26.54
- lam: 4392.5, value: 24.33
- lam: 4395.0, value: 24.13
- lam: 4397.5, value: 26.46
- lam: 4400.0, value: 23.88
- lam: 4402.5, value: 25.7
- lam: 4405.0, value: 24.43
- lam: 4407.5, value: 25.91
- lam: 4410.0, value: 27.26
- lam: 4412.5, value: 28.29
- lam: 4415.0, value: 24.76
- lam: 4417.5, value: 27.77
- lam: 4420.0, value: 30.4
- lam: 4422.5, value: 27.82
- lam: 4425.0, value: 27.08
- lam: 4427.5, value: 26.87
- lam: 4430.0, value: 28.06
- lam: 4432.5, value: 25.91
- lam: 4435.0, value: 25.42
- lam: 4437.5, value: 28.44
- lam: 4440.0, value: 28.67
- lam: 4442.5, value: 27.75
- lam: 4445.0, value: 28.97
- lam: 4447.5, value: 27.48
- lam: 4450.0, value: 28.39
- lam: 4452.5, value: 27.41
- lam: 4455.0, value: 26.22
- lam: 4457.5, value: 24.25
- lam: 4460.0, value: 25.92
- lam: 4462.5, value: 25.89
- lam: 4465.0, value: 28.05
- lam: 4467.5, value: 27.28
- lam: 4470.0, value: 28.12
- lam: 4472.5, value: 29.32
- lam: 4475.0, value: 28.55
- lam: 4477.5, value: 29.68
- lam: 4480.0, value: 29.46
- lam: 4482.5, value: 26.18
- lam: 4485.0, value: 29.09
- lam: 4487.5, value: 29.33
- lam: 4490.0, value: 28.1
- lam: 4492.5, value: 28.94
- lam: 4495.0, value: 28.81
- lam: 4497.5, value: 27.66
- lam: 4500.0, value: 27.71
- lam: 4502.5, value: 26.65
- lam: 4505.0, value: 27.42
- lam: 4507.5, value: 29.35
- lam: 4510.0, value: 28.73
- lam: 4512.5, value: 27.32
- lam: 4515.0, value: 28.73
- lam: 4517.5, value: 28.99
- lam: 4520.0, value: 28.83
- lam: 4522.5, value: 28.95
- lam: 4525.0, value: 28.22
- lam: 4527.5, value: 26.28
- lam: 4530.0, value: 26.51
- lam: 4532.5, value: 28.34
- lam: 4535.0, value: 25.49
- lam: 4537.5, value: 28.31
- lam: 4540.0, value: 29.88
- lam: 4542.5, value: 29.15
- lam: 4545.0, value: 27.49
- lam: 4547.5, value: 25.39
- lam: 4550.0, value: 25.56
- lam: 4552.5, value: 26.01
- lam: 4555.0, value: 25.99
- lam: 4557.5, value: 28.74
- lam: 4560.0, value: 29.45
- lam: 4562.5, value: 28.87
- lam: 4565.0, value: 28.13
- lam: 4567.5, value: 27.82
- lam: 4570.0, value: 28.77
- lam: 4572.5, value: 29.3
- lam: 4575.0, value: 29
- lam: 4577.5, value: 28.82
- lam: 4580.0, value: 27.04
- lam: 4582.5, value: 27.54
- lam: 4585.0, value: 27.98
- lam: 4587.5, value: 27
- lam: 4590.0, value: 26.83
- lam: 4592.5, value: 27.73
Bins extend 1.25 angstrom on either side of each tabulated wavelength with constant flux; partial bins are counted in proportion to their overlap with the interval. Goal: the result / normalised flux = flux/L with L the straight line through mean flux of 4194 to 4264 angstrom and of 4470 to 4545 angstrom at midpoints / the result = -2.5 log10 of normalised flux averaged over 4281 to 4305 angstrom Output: 0.182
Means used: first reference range 26.1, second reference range 28.3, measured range 22.5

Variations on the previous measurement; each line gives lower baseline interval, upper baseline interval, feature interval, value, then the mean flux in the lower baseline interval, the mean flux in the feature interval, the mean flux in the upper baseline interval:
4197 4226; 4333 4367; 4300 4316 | 0.292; 26.3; 19.8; 25.7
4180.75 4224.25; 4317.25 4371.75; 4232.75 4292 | 0.035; 26.6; 25.5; 25.9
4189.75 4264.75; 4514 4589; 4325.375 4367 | 0.052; 26.2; 25.5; 27.9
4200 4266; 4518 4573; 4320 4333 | 0.088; 26.1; 24.6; 27.8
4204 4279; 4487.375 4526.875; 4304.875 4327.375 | 0.186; 25.8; 22.3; 28.3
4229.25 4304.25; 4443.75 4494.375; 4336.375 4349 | 0.198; 24.8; 21.6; 27.8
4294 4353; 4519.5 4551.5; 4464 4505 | -0.076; 22.7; 28.3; 27.5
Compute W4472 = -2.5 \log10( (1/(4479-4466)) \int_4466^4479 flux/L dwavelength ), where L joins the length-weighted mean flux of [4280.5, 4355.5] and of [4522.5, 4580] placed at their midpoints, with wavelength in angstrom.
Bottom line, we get -0.10 mag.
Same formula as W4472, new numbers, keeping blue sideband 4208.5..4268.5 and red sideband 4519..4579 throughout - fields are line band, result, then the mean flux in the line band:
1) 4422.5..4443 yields 0.00 mag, 27.3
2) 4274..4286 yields 0.02 mag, 25.8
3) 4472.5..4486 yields -0.04 mag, 28.7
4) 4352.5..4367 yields -0.09 mag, 29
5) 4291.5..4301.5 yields 0.21 mag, 21.8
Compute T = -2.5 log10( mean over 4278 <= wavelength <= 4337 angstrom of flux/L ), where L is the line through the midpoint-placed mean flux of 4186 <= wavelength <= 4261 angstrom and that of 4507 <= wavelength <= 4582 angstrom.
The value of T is 0.151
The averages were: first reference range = 26.2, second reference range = 28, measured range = 23.2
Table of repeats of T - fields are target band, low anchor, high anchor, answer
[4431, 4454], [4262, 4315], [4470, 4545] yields -0.038 mag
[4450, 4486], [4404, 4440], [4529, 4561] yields -0.013 mag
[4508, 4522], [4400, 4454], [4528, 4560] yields -0.051 mag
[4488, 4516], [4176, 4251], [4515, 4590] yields -0.020 mag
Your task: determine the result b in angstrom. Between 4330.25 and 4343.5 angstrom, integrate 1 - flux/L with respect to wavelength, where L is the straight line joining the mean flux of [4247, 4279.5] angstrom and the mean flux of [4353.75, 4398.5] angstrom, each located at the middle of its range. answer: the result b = 1.99 angstrom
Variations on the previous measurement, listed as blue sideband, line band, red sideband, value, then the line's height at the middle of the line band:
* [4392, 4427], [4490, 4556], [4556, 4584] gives 0.26 angstrom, 27.9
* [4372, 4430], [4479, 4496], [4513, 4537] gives -0.64 angstrom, 27.5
